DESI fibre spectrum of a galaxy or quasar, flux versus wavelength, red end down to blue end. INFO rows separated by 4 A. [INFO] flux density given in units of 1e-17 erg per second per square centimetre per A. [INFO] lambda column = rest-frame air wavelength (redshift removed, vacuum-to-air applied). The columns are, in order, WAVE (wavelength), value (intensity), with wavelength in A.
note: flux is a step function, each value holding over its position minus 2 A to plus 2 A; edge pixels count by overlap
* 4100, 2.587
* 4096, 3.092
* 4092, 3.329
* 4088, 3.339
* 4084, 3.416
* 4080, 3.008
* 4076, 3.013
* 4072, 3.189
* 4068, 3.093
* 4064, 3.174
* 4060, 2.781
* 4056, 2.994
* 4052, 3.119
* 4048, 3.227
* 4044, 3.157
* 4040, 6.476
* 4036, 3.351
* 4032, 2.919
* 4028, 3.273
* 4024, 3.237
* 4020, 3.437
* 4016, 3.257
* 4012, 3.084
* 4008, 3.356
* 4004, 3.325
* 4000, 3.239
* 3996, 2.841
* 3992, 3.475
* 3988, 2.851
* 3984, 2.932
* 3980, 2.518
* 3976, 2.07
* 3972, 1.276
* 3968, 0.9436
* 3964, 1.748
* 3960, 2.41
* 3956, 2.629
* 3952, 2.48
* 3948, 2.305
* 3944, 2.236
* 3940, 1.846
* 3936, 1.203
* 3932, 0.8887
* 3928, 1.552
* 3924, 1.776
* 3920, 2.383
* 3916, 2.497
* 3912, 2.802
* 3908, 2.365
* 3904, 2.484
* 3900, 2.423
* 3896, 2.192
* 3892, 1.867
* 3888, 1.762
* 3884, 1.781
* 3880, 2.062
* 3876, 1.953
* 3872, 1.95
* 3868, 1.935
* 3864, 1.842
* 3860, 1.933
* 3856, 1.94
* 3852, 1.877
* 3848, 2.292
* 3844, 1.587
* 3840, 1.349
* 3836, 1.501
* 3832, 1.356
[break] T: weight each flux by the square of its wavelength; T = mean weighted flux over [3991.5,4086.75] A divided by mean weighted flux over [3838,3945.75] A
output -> 1.82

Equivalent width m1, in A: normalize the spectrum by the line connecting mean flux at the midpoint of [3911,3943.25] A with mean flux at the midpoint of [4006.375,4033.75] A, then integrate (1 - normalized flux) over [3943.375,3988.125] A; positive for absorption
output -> 4.4 A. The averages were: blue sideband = 1.85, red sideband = 3.22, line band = 2.17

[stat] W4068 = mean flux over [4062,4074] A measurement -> 3.15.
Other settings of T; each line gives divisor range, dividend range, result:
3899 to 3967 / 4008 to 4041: 1.76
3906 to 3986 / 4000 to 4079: 1.71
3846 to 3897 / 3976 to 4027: 1.70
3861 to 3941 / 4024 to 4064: 1.87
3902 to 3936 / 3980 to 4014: 1.58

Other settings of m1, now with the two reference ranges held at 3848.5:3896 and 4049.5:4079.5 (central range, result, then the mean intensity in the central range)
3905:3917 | -2.2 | 2.55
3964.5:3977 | 5.4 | 1.42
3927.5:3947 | 6.2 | 1.58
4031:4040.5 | -3.8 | 4.04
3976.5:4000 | -2.6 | 2.9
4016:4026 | -1.9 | 3.32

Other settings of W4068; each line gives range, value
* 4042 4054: 3.17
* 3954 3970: 1.93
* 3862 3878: 1.92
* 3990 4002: 3.19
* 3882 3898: 1.9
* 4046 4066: 3.06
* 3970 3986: 2.2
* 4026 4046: 3.84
